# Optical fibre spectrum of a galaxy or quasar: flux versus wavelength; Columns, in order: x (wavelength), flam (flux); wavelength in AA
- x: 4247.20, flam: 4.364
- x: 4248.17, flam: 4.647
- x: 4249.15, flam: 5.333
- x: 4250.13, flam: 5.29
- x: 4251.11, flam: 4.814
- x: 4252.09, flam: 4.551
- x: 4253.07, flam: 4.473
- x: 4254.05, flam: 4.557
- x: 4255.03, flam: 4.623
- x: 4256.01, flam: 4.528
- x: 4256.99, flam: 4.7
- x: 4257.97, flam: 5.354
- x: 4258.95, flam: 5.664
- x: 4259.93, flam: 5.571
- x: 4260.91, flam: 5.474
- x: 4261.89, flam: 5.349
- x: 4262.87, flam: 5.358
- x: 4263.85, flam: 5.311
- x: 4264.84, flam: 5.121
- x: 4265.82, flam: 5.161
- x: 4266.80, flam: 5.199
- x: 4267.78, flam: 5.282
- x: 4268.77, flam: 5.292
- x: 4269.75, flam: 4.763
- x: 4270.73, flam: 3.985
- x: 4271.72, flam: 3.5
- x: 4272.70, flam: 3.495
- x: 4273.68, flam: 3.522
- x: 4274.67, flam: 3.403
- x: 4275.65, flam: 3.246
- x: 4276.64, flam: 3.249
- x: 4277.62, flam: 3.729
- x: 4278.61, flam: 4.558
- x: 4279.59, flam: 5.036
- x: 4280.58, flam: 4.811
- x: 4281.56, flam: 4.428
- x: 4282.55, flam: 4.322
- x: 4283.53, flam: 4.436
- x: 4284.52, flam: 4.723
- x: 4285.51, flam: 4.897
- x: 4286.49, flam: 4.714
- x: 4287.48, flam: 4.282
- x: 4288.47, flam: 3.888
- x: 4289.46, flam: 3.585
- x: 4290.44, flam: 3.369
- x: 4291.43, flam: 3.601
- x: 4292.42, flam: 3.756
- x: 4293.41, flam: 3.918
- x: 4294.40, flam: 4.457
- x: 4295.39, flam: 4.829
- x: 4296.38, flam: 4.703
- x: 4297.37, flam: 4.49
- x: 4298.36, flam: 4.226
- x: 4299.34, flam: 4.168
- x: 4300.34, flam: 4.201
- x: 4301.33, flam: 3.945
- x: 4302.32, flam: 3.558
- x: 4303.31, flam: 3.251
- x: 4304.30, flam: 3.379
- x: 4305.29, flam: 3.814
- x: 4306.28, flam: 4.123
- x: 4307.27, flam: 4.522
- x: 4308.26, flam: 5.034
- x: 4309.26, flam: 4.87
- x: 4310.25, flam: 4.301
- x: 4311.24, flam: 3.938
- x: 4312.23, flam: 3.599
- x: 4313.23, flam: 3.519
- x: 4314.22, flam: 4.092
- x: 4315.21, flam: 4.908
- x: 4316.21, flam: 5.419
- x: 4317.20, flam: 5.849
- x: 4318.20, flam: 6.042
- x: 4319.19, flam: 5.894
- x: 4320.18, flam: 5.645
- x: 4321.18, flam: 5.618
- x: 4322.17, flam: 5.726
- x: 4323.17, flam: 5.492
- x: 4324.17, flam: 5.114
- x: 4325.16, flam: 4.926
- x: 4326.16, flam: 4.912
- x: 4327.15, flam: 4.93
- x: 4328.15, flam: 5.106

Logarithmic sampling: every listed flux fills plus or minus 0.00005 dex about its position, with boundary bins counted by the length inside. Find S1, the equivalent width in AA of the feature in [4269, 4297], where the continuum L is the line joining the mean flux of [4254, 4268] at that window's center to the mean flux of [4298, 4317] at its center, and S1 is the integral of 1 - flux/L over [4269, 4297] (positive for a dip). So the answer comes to 3.4 AA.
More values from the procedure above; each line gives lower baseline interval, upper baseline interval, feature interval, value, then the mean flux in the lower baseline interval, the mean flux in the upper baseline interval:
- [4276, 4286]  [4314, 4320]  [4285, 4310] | 3.7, 4.4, 5.45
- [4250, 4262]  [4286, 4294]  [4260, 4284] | -0.2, 4.98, 3.89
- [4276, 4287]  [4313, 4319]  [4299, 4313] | 2.5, 4.43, 5.09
